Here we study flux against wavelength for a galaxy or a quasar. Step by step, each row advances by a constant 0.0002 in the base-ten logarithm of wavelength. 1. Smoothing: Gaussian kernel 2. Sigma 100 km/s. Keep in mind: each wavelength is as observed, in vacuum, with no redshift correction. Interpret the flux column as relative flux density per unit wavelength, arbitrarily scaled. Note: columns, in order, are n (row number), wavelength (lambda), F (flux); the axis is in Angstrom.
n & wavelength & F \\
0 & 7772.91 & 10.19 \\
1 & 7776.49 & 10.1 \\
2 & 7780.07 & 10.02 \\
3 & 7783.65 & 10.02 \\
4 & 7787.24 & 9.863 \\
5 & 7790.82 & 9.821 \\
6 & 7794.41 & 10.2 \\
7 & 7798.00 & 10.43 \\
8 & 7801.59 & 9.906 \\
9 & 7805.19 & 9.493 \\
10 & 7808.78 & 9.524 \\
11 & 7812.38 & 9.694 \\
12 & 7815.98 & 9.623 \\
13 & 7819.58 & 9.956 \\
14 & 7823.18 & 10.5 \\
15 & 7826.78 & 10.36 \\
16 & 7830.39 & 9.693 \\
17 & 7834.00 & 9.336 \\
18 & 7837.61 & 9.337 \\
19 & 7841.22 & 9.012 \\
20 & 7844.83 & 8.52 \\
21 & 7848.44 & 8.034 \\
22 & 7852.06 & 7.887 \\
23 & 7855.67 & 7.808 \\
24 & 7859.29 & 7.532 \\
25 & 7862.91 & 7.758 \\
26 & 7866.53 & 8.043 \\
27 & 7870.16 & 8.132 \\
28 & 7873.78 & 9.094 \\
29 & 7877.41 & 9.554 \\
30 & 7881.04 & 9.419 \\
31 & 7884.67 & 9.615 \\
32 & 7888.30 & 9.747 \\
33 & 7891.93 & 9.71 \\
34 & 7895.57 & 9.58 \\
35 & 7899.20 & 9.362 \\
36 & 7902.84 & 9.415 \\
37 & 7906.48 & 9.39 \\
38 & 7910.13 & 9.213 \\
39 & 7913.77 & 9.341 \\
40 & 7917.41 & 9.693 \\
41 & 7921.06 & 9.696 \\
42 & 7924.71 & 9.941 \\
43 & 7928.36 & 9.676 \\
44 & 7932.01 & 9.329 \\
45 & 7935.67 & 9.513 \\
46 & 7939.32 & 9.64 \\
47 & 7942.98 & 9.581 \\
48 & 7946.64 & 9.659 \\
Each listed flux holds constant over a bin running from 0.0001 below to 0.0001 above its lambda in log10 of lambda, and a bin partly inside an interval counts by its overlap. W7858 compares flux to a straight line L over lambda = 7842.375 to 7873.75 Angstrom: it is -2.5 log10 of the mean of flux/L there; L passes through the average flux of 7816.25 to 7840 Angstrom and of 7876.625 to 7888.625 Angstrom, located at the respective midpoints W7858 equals 0.20 mag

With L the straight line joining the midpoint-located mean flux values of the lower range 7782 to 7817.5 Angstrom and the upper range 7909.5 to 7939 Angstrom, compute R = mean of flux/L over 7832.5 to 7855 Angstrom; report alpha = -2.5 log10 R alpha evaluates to 0.13 mag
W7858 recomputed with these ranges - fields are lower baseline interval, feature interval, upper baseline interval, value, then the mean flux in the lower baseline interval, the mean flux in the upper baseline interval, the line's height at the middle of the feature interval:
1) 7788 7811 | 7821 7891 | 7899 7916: 0.08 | 9.89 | 9.35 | 9.61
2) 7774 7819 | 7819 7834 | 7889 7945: -0.03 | 9.9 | 9.54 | 9.81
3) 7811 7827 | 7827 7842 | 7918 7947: 0.05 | 10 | 9.63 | 9.95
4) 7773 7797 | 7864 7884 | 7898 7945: 0.10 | 10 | 9.52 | 9.7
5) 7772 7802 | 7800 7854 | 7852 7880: -0.03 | 10.1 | 8.28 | 9.16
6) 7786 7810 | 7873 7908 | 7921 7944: 0.02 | 9.9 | 9.62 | 9.71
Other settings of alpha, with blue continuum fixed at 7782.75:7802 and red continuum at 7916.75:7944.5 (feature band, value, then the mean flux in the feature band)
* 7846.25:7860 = 0.247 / 7.86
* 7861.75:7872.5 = 0.217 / 8.05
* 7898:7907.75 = 0.037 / 9.39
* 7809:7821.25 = 0.029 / 9.72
